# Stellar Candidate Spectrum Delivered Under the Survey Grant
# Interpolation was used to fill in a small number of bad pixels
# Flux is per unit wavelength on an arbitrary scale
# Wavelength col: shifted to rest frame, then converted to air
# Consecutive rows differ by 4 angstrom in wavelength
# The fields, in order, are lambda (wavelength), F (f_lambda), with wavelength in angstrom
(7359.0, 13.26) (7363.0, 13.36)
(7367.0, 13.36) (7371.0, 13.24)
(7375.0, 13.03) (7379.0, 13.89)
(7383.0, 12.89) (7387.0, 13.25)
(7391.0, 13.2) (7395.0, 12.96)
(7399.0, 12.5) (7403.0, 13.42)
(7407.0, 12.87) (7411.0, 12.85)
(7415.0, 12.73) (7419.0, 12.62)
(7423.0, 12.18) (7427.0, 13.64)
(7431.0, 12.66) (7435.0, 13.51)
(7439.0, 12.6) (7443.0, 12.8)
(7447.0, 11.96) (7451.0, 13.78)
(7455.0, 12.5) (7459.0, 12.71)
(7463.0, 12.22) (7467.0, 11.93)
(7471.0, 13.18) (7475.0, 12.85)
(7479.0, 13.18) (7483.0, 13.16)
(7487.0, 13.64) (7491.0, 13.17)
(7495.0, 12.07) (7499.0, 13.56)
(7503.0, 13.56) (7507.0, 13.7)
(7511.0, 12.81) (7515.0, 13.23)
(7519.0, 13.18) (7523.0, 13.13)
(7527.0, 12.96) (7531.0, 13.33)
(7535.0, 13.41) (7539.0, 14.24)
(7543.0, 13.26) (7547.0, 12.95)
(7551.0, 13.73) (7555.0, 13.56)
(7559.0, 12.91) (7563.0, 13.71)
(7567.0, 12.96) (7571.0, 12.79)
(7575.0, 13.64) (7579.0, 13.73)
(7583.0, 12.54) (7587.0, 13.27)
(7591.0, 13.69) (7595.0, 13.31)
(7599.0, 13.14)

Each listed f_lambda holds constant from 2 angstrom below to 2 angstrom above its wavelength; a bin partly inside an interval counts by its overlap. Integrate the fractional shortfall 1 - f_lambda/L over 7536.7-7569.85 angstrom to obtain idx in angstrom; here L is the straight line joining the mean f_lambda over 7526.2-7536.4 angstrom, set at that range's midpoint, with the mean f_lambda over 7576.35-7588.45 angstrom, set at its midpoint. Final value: -0.4 angstrom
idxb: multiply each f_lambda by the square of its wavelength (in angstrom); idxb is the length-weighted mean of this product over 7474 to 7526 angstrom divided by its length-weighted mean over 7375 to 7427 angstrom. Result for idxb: 1.04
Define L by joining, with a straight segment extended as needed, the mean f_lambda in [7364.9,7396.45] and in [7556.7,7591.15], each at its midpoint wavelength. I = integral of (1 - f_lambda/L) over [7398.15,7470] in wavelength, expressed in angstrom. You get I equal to 2.6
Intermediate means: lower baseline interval 13.2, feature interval 12.8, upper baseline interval 13.2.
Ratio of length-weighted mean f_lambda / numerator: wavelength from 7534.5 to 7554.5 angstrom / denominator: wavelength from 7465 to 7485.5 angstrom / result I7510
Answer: 1.1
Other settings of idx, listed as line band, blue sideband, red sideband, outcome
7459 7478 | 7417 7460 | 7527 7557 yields 0.60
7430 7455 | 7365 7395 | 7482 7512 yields 0.70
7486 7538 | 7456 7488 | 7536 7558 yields -0.13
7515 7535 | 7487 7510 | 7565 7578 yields 0.04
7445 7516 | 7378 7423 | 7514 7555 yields 1.32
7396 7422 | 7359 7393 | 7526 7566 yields 0.96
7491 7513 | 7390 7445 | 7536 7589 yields 0.01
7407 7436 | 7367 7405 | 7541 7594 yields 0.72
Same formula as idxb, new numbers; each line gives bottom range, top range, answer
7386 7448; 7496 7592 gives 1.07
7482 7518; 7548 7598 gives 1.03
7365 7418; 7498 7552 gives 1.06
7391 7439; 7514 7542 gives 1.07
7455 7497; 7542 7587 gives 1.06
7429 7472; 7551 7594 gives 1.08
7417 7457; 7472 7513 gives 1.04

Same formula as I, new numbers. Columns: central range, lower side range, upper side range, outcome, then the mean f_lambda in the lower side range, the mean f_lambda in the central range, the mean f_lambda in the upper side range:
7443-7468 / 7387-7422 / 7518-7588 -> 0.90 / 12.9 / 12.6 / 13.3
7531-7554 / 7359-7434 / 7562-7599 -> -0.48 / 13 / 13.5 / 13.3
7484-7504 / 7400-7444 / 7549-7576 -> -0.11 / 12.9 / 13.2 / 13.3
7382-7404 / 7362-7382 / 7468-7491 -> 0.47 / 13.4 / 13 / 13.1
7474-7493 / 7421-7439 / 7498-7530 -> -0.10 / 13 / 13.2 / 13.3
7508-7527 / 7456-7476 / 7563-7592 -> -0.34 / 12.6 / 13.1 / 13.2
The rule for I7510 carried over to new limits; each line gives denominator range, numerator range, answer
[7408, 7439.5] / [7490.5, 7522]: 1.02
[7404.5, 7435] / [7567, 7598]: 1.03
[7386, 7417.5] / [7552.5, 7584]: 1.02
